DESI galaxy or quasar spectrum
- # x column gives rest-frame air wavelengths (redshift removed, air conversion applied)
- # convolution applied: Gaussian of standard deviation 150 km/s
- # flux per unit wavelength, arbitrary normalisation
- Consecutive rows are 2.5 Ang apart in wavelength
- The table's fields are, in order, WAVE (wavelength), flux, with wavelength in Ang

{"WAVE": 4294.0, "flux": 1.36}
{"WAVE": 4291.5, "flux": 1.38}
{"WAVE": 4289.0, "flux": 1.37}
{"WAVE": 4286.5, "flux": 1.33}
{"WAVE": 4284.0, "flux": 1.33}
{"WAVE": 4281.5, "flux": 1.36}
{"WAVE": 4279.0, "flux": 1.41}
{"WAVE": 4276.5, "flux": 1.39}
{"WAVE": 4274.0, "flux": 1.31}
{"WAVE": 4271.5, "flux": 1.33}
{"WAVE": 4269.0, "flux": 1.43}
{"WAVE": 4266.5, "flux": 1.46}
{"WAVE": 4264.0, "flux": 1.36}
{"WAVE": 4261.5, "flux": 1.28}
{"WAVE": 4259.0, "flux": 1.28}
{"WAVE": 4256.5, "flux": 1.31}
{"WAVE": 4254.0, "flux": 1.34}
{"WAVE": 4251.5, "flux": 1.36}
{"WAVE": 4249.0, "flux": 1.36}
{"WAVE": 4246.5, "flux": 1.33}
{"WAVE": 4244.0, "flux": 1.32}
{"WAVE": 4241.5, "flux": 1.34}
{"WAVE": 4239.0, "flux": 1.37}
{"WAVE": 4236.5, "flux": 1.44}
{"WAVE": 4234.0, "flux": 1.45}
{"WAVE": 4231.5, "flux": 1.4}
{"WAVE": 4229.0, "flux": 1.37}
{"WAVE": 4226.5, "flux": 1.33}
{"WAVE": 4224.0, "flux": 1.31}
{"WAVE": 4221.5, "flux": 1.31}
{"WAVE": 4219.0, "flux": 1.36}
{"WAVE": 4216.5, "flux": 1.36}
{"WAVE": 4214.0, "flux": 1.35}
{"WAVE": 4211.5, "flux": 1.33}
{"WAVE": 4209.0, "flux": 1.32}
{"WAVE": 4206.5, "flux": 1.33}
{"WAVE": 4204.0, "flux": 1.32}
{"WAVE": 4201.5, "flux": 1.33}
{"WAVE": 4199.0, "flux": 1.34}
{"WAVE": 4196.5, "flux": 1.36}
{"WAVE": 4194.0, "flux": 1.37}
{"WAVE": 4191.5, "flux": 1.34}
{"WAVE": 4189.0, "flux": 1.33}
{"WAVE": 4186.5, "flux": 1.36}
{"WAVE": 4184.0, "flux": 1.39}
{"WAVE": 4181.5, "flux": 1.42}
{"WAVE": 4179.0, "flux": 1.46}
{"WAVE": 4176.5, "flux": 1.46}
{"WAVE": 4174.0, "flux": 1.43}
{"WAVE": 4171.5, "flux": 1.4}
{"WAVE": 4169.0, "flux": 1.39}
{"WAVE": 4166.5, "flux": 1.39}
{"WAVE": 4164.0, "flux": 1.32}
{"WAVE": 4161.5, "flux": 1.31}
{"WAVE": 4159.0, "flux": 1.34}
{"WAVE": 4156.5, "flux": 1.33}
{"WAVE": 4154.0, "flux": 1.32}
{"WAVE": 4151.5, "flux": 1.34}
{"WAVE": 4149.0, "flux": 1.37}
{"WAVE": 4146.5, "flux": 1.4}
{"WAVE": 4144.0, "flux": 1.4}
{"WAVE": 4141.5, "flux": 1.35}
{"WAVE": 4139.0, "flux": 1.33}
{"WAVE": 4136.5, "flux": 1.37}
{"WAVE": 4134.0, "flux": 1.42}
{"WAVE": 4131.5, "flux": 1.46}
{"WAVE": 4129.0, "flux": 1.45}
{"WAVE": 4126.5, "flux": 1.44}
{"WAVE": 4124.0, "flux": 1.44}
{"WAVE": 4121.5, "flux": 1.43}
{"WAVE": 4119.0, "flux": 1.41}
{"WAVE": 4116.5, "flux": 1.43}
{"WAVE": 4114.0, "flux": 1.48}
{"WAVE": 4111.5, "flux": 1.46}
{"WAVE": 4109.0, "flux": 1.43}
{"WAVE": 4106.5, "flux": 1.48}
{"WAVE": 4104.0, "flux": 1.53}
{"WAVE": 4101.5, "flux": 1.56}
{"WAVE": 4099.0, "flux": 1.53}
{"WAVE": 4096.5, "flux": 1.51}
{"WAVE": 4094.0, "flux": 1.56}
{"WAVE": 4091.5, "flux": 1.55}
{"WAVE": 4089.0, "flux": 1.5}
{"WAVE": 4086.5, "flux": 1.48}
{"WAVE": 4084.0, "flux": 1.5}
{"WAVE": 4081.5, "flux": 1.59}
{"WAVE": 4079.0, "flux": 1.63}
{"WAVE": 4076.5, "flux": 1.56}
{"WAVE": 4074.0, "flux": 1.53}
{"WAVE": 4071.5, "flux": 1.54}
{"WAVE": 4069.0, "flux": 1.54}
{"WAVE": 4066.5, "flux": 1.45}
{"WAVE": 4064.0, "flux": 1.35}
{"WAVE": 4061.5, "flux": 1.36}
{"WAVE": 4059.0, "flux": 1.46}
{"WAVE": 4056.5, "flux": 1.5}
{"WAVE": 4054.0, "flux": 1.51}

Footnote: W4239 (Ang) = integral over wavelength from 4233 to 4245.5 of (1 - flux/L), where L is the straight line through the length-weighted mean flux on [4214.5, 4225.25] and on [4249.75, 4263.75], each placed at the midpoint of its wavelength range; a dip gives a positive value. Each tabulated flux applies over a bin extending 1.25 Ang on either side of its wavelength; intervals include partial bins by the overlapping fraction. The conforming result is -0.51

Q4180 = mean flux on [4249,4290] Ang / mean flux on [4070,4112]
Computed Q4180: 0.89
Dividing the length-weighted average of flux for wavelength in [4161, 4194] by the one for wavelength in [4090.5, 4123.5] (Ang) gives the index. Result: 0.93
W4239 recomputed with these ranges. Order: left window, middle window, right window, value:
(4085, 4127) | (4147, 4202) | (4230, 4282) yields 2.3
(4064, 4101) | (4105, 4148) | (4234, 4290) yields 1.8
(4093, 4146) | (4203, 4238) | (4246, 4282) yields 0.7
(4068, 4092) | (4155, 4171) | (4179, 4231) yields 0.7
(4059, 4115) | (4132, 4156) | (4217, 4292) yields 1.4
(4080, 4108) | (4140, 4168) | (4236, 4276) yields 2.1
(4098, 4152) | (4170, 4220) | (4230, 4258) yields 0.9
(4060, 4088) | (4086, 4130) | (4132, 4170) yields -1.3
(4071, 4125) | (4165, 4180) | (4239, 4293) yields 0.2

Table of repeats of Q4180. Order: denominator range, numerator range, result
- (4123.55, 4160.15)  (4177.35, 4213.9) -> 0.98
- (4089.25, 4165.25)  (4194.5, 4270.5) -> 0.95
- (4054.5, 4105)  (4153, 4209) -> 0.90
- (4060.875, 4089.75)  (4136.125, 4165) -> 0.90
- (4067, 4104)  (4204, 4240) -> 0.88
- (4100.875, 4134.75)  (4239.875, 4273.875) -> 0.92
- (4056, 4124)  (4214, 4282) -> 0.91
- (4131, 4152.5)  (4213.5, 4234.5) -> 0.98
